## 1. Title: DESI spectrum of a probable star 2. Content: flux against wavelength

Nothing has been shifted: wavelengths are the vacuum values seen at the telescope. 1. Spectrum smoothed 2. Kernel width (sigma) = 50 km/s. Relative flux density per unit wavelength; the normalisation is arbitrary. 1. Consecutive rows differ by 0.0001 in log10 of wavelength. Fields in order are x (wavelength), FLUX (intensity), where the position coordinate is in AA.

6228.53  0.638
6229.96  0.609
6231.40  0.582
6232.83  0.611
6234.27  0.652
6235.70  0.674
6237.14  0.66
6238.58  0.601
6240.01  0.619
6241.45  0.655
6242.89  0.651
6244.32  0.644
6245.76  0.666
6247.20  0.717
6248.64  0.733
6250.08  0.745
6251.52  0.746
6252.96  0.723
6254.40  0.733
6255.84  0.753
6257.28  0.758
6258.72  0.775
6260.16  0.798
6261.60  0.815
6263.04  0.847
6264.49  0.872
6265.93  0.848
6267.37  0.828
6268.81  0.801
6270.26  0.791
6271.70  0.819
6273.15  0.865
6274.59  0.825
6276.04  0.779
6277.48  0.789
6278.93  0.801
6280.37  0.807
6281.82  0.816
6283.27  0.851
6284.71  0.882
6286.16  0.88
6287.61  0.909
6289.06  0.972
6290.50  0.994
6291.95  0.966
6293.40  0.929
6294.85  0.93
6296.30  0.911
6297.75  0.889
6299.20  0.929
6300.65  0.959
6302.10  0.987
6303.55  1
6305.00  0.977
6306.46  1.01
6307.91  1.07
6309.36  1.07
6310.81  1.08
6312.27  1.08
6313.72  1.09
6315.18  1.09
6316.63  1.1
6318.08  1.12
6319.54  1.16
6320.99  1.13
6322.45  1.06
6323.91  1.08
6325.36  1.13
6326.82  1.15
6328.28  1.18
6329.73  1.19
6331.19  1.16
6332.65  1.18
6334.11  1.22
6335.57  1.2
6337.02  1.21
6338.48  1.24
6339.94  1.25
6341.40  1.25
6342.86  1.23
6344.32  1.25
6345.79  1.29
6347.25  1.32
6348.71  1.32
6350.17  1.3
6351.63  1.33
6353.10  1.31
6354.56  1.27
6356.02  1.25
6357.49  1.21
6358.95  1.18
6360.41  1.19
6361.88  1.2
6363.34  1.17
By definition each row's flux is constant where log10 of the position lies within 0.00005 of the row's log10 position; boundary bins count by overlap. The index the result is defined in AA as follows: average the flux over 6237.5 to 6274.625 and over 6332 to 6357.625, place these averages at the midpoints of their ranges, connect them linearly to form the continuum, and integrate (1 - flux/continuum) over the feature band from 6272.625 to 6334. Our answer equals 1.6 AA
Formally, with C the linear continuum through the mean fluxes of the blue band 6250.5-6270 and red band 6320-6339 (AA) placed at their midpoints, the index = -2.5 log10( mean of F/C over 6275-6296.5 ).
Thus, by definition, 0.06 mag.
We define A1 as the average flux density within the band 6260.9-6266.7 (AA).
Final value 0.845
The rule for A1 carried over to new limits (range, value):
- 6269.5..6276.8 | 0.815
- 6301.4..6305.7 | 0.989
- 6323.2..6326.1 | 1.11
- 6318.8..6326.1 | 1.11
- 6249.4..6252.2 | 0.745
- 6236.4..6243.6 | 0.637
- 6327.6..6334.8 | 1.19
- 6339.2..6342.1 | 1.25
